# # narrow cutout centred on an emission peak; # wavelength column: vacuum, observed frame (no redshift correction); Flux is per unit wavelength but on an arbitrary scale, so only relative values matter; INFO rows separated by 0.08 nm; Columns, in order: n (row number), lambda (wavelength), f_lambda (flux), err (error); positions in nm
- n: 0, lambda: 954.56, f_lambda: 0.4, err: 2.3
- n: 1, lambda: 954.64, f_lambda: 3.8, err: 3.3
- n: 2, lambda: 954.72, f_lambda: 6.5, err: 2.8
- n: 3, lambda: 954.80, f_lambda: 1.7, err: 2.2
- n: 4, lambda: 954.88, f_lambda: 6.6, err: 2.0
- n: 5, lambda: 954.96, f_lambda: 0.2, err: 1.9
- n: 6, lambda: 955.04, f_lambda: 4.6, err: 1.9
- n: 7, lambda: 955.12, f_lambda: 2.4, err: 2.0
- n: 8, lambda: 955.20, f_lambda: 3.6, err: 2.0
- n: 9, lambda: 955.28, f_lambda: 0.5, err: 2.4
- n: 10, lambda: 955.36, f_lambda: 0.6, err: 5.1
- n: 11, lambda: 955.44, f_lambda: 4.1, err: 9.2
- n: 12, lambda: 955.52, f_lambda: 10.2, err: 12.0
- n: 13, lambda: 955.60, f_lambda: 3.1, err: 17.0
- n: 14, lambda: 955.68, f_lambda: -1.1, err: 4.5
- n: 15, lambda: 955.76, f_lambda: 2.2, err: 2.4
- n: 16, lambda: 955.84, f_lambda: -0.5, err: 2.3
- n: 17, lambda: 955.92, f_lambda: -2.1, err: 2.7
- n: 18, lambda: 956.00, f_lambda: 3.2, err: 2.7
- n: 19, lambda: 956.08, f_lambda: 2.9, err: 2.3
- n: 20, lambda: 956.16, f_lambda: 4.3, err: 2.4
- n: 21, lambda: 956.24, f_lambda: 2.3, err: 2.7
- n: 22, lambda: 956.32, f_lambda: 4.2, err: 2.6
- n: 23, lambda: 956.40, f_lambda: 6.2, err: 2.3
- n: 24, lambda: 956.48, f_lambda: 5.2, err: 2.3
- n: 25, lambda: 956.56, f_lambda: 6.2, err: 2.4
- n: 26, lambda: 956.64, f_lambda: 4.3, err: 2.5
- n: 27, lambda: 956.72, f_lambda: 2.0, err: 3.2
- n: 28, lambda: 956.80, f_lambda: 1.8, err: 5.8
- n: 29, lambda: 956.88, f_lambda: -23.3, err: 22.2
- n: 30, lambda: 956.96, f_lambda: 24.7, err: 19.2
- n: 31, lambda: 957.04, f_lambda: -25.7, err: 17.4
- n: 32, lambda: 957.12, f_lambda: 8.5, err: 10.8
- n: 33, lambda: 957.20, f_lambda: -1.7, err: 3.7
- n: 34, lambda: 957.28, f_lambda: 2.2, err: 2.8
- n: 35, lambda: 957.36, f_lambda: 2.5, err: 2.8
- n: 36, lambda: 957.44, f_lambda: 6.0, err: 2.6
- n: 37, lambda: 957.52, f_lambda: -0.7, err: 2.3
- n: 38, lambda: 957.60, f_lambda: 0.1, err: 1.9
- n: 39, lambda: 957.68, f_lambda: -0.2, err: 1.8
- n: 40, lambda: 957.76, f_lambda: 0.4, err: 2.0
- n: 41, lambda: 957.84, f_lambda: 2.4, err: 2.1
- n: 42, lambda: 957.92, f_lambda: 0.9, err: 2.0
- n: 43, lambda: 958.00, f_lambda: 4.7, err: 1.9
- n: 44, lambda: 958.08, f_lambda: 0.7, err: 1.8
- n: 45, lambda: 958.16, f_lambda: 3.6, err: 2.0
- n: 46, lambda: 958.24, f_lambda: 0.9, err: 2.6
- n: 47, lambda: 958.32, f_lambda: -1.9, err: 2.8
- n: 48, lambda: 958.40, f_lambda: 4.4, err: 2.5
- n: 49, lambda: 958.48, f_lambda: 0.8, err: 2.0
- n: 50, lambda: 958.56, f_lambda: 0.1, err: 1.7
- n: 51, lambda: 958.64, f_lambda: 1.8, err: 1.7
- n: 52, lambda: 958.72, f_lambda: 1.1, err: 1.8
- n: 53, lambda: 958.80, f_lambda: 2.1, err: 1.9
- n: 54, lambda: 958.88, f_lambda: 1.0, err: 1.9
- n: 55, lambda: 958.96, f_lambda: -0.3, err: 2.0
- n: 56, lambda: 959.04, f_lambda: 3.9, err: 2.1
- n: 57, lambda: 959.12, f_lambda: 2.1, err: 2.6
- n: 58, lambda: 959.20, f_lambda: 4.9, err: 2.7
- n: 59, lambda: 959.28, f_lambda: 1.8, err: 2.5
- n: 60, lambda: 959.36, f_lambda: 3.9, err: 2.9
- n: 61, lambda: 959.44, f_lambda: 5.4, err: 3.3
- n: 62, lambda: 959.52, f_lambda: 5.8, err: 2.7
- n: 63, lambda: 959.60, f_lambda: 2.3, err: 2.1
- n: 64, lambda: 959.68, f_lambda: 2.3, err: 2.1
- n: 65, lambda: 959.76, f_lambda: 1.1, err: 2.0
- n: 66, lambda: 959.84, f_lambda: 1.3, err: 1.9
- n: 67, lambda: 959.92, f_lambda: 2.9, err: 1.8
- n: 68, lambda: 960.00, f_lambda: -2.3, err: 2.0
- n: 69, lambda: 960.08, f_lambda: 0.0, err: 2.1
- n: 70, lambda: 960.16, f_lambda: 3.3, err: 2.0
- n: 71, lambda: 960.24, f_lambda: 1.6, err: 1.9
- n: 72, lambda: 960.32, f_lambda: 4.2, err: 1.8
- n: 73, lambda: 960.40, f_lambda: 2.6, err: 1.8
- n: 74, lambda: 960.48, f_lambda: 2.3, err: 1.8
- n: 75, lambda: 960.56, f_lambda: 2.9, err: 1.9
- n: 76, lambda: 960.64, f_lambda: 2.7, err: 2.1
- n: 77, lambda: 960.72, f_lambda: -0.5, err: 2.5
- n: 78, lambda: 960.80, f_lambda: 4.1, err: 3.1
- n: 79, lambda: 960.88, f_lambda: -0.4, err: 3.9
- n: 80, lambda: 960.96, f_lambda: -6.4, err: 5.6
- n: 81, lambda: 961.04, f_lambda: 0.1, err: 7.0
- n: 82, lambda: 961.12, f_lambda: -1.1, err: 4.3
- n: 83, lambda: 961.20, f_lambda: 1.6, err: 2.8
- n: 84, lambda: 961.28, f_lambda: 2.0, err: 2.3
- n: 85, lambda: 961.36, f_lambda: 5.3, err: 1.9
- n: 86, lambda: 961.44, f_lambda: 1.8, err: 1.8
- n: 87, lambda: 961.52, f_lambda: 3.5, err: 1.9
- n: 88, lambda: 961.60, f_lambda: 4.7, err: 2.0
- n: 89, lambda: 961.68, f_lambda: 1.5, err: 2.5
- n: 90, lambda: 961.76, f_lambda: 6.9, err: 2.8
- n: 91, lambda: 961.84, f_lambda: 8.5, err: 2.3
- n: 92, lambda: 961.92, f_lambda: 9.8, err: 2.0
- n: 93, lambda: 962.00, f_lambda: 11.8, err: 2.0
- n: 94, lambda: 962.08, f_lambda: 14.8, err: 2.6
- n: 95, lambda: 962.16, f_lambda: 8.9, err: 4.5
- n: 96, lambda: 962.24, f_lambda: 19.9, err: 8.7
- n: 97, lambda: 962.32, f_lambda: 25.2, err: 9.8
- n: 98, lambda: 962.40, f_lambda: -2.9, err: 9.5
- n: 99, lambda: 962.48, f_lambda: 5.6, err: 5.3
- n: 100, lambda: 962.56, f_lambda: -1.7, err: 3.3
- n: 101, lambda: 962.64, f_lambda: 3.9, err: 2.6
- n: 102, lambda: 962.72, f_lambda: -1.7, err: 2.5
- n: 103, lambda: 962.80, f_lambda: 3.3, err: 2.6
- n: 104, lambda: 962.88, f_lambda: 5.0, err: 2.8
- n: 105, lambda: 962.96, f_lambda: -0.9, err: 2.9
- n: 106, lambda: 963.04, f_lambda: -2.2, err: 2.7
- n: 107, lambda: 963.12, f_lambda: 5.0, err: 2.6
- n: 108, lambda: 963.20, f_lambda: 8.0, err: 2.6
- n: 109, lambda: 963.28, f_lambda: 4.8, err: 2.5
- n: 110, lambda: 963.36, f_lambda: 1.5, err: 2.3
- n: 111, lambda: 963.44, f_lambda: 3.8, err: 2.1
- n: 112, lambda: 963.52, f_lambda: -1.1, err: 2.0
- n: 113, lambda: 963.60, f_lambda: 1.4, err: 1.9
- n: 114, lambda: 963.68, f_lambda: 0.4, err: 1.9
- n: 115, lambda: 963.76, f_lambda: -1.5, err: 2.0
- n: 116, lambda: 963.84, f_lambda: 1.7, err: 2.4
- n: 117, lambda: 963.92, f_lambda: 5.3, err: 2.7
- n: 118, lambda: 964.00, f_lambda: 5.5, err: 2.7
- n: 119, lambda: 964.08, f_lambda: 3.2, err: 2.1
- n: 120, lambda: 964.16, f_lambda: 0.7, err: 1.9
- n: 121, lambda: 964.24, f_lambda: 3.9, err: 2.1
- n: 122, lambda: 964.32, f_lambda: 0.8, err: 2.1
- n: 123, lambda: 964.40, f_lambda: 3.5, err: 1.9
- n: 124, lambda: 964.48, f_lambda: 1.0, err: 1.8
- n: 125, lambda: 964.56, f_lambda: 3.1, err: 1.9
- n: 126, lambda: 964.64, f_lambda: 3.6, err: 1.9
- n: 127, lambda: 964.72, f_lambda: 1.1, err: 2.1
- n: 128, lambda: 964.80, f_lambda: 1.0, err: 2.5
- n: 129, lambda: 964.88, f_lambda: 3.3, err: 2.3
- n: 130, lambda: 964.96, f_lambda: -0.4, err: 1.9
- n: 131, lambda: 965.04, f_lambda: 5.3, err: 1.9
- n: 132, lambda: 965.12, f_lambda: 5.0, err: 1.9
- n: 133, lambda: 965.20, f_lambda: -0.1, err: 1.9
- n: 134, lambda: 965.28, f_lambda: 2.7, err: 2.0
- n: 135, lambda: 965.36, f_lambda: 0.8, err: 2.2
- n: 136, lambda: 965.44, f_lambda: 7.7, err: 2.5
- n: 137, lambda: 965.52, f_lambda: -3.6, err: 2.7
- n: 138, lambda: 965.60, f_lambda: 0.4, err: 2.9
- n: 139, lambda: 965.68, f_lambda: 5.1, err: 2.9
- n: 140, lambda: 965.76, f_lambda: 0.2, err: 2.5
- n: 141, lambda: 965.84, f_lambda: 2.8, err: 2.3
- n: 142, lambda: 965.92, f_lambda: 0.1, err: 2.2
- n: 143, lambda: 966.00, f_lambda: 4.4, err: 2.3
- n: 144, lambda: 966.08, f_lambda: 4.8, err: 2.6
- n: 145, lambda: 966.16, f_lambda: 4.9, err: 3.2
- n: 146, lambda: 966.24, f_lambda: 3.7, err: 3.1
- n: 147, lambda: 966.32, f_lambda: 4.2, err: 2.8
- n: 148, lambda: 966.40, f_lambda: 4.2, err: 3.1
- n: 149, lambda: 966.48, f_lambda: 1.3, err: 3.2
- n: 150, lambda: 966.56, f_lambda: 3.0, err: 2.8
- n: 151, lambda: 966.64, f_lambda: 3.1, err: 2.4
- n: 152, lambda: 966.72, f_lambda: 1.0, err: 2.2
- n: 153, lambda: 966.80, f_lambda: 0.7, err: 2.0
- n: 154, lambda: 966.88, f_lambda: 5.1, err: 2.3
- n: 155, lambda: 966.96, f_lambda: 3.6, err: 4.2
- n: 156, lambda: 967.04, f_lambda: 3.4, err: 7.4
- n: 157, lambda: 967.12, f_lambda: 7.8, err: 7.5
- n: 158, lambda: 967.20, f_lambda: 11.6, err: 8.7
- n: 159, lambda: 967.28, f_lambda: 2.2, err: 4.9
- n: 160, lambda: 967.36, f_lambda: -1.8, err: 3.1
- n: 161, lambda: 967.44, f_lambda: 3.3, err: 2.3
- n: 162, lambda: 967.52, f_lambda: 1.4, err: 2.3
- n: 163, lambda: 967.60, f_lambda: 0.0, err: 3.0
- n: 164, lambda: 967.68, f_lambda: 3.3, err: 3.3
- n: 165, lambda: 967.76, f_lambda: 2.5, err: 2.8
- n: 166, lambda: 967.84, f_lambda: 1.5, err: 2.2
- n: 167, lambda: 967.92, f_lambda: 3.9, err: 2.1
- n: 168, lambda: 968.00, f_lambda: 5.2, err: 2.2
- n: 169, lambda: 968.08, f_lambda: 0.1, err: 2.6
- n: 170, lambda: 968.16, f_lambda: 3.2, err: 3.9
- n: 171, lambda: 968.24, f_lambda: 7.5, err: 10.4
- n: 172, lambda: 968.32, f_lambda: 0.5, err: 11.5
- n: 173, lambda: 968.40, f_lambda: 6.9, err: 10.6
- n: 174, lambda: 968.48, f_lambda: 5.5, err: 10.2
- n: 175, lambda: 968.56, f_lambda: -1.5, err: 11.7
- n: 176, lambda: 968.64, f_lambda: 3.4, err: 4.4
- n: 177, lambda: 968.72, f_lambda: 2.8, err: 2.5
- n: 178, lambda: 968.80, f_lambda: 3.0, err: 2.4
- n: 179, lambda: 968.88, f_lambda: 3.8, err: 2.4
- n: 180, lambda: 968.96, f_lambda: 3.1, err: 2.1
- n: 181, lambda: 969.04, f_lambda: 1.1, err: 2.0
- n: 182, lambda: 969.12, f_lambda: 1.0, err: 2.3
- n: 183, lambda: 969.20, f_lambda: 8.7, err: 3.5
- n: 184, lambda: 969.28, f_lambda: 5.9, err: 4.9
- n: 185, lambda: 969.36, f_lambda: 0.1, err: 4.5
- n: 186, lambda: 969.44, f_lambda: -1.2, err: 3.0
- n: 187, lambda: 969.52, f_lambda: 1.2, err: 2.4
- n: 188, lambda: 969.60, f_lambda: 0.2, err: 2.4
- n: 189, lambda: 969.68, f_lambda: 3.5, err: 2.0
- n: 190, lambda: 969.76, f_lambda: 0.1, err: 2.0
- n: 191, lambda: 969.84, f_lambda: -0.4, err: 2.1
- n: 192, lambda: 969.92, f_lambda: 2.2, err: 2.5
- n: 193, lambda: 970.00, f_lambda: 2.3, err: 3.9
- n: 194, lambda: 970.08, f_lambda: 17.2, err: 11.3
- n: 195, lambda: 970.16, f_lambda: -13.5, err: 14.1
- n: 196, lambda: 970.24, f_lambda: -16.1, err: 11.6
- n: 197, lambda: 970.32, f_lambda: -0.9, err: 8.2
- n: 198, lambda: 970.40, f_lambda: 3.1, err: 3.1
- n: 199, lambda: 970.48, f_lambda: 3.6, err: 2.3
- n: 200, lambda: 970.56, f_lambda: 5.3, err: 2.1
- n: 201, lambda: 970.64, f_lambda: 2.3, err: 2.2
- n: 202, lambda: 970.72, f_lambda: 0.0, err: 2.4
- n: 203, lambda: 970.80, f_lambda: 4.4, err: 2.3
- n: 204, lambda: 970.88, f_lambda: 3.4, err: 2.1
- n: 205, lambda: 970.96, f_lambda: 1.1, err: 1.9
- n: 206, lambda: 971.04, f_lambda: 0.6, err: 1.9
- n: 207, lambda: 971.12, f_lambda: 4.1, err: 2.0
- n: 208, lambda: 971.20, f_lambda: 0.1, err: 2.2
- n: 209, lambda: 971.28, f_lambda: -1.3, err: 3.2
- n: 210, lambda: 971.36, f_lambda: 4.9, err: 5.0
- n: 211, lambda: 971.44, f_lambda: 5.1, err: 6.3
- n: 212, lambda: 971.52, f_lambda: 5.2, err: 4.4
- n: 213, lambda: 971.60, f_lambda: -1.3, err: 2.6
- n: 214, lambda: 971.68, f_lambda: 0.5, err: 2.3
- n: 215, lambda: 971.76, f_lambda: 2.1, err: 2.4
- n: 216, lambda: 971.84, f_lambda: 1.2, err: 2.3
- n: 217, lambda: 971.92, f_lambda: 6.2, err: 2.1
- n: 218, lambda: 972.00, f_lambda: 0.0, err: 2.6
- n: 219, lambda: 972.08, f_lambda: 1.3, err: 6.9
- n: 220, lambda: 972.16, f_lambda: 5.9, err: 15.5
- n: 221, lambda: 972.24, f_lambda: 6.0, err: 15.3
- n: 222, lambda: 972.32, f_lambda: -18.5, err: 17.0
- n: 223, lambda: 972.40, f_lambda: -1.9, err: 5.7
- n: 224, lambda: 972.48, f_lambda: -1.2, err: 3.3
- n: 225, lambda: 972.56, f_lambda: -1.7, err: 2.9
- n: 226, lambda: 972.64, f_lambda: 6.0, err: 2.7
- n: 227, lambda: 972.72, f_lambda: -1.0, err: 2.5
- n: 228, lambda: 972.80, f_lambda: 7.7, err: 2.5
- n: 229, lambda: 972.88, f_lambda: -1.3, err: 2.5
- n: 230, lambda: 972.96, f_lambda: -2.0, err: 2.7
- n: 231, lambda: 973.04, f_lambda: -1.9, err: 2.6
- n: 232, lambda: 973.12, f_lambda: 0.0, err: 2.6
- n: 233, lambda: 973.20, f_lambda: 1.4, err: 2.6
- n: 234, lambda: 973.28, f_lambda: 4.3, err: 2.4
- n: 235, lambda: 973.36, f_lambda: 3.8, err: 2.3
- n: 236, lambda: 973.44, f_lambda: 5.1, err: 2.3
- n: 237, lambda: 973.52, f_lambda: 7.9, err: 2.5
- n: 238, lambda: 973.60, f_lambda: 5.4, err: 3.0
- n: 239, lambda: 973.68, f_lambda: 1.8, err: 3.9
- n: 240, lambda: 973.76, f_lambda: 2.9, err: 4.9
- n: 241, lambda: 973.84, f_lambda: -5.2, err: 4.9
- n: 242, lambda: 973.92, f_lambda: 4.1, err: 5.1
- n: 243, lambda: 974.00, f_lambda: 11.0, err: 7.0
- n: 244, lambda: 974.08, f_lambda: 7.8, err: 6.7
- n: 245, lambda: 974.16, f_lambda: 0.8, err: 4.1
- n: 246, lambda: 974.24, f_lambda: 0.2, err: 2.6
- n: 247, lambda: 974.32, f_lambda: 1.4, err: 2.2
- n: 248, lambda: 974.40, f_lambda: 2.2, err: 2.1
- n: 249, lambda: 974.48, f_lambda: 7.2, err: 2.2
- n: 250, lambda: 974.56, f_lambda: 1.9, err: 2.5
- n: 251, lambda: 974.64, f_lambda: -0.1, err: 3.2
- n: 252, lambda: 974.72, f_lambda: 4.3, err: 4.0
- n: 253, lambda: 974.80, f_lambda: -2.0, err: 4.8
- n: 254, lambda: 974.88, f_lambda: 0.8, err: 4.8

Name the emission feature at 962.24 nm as Hgamma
